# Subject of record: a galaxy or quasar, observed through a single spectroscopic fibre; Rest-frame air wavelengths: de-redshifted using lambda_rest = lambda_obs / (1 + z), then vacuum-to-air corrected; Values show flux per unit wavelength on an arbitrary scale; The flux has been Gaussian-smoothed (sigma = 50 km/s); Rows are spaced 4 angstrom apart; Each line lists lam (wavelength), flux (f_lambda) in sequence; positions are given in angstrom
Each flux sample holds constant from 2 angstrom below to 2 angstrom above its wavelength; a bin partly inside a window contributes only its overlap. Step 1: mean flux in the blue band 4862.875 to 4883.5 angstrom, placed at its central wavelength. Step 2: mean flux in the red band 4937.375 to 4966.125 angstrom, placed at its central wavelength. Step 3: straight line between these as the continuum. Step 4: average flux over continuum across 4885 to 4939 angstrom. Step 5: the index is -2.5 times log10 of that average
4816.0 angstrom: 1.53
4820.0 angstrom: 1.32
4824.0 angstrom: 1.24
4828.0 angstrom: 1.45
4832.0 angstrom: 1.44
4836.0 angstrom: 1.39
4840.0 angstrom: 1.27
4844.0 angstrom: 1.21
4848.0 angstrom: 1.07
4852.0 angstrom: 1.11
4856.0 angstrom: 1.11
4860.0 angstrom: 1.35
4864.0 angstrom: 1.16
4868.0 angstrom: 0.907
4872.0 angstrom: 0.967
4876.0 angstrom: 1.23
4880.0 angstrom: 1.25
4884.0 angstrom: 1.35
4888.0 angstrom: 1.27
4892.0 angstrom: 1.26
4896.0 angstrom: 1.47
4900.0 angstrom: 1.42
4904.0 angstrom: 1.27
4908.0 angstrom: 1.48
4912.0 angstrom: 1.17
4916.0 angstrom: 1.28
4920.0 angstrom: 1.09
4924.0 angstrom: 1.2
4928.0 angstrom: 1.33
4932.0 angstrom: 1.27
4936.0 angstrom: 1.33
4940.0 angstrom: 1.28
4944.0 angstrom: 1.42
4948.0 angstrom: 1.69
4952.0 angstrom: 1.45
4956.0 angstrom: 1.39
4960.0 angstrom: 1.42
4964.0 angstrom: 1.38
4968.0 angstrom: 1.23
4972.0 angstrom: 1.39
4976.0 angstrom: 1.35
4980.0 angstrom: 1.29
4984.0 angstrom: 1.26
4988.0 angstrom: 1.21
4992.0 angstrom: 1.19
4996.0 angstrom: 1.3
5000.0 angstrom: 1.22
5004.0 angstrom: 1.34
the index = -0.024 mag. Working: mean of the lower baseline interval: 1.12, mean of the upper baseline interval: 1.43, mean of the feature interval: 1.3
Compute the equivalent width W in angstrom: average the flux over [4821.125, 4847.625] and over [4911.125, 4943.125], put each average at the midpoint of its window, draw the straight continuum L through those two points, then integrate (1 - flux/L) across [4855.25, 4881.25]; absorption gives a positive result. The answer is 3.1 angstrom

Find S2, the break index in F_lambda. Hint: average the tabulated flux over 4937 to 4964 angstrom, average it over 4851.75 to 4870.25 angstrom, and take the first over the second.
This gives 1.27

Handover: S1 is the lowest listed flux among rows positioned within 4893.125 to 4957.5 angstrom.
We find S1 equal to 1.09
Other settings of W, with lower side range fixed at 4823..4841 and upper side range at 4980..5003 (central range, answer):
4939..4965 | -3.4 angstrom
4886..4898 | -0.1 angstrom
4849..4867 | 2.5 angstrom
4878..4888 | 0.3 angstrom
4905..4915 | 0.0 angstrom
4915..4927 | 1.0 angstrom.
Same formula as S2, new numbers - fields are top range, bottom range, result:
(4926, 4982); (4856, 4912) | 1.10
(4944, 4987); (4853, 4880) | 1.22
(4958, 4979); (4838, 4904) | 1.11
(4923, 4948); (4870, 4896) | 1.08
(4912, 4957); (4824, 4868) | 1.07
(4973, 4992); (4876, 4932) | 0.99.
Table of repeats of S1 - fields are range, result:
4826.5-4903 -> 0.907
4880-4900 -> 1.25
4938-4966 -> 1.28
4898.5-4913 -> 1.17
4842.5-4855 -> 1.07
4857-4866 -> 1.16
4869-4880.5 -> 0.967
